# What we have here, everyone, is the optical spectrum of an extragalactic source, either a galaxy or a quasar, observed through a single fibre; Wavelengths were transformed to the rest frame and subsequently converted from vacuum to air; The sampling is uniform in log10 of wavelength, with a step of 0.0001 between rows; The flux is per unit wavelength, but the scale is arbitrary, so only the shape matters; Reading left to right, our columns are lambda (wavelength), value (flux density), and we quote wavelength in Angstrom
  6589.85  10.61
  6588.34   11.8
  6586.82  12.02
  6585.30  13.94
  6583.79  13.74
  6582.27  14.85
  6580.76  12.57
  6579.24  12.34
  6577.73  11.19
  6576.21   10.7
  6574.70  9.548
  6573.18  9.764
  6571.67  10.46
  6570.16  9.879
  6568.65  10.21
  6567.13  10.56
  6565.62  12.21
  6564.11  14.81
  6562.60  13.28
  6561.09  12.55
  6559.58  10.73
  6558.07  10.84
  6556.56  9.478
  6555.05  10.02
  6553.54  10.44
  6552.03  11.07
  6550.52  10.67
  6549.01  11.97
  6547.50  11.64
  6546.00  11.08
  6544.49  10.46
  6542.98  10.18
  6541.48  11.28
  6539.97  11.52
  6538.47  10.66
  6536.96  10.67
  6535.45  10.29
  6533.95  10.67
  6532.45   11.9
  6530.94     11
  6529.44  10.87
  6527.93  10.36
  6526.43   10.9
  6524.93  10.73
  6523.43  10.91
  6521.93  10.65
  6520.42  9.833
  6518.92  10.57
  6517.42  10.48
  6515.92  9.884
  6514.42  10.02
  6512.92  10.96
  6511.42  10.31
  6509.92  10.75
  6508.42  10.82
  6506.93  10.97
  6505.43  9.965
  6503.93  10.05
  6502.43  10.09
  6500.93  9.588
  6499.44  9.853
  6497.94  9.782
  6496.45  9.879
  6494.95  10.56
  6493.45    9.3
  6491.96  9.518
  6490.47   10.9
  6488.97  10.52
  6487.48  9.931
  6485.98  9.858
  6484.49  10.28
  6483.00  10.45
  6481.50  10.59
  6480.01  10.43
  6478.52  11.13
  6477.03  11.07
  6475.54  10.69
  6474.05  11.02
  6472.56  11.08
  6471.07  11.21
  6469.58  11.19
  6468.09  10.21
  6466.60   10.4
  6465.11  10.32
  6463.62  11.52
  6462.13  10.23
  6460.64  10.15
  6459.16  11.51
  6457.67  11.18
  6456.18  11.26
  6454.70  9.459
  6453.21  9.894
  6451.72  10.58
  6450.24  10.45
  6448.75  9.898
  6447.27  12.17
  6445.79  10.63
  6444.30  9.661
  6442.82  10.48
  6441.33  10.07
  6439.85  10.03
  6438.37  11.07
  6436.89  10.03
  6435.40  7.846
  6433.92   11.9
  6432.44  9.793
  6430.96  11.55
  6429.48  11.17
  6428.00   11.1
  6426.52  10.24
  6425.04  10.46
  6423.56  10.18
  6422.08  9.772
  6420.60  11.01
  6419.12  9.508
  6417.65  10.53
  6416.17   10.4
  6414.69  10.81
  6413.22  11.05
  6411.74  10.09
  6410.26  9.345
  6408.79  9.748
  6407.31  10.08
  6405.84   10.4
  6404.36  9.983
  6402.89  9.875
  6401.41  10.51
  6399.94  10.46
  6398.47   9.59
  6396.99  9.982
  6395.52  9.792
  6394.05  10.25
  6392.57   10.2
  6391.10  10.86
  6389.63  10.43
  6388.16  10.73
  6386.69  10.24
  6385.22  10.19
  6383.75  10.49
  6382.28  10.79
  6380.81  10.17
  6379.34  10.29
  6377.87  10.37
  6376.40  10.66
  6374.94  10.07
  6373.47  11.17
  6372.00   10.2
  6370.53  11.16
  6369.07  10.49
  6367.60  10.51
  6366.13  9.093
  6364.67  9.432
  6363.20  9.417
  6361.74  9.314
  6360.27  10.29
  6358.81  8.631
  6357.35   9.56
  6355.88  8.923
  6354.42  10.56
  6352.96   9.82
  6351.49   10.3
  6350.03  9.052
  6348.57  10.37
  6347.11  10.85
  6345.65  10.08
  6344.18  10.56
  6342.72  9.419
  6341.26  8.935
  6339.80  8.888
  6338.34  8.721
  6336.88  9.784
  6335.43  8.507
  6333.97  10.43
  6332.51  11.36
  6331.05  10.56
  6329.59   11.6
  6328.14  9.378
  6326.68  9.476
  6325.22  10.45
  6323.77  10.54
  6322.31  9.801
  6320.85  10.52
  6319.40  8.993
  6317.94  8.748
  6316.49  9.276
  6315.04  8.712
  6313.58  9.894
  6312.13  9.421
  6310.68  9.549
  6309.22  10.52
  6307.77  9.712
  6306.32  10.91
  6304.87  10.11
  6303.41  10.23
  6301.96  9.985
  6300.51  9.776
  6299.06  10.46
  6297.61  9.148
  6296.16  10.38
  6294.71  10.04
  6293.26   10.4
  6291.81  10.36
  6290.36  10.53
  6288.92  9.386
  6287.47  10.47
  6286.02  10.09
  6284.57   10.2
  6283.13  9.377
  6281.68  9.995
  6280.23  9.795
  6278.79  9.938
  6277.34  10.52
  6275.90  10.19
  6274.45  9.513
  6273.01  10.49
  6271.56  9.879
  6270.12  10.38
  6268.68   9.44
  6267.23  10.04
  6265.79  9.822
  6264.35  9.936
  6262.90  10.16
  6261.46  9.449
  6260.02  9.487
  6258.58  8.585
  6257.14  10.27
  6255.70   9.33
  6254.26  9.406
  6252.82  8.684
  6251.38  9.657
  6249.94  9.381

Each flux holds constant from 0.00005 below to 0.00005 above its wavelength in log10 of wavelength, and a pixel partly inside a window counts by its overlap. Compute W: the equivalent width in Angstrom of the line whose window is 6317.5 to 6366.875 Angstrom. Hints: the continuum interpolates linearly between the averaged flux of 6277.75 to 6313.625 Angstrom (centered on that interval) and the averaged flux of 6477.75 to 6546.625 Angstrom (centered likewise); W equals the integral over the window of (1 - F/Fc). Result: 1.7 Angstrom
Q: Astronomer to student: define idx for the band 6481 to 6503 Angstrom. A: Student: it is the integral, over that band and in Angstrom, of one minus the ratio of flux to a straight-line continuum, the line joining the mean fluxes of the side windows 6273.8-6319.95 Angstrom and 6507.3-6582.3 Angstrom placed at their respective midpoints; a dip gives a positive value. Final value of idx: 1.36 Angstrom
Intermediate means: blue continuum 9.9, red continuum 11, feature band 10.1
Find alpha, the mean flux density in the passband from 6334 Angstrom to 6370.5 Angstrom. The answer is 9.69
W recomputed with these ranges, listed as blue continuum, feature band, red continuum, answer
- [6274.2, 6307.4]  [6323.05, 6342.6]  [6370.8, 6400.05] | 0.6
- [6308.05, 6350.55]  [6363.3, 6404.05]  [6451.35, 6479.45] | -0.4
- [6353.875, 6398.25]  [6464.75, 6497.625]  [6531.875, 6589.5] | 1.1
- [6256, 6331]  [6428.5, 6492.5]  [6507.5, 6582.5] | 0.4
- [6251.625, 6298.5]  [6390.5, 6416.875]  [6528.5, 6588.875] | 0.9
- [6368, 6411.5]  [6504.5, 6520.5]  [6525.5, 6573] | 0.6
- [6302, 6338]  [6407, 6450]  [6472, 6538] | -0.6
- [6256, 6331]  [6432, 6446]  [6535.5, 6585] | 0.7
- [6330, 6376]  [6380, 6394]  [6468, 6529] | -0.6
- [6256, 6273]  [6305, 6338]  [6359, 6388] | 0.3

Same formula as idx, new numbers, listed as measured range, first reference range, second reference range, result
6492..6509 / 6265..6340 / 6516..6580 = 1.1 Angstrom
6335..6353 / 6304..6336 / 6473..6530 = 0.6 Angstrom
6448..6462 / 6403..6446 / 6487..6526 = -0.3 Angstrom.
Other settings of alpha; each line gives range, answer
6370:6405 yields 10.3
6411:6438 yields 10.4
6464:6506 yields 10.4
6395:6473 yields 10.4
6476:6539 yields 10.4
